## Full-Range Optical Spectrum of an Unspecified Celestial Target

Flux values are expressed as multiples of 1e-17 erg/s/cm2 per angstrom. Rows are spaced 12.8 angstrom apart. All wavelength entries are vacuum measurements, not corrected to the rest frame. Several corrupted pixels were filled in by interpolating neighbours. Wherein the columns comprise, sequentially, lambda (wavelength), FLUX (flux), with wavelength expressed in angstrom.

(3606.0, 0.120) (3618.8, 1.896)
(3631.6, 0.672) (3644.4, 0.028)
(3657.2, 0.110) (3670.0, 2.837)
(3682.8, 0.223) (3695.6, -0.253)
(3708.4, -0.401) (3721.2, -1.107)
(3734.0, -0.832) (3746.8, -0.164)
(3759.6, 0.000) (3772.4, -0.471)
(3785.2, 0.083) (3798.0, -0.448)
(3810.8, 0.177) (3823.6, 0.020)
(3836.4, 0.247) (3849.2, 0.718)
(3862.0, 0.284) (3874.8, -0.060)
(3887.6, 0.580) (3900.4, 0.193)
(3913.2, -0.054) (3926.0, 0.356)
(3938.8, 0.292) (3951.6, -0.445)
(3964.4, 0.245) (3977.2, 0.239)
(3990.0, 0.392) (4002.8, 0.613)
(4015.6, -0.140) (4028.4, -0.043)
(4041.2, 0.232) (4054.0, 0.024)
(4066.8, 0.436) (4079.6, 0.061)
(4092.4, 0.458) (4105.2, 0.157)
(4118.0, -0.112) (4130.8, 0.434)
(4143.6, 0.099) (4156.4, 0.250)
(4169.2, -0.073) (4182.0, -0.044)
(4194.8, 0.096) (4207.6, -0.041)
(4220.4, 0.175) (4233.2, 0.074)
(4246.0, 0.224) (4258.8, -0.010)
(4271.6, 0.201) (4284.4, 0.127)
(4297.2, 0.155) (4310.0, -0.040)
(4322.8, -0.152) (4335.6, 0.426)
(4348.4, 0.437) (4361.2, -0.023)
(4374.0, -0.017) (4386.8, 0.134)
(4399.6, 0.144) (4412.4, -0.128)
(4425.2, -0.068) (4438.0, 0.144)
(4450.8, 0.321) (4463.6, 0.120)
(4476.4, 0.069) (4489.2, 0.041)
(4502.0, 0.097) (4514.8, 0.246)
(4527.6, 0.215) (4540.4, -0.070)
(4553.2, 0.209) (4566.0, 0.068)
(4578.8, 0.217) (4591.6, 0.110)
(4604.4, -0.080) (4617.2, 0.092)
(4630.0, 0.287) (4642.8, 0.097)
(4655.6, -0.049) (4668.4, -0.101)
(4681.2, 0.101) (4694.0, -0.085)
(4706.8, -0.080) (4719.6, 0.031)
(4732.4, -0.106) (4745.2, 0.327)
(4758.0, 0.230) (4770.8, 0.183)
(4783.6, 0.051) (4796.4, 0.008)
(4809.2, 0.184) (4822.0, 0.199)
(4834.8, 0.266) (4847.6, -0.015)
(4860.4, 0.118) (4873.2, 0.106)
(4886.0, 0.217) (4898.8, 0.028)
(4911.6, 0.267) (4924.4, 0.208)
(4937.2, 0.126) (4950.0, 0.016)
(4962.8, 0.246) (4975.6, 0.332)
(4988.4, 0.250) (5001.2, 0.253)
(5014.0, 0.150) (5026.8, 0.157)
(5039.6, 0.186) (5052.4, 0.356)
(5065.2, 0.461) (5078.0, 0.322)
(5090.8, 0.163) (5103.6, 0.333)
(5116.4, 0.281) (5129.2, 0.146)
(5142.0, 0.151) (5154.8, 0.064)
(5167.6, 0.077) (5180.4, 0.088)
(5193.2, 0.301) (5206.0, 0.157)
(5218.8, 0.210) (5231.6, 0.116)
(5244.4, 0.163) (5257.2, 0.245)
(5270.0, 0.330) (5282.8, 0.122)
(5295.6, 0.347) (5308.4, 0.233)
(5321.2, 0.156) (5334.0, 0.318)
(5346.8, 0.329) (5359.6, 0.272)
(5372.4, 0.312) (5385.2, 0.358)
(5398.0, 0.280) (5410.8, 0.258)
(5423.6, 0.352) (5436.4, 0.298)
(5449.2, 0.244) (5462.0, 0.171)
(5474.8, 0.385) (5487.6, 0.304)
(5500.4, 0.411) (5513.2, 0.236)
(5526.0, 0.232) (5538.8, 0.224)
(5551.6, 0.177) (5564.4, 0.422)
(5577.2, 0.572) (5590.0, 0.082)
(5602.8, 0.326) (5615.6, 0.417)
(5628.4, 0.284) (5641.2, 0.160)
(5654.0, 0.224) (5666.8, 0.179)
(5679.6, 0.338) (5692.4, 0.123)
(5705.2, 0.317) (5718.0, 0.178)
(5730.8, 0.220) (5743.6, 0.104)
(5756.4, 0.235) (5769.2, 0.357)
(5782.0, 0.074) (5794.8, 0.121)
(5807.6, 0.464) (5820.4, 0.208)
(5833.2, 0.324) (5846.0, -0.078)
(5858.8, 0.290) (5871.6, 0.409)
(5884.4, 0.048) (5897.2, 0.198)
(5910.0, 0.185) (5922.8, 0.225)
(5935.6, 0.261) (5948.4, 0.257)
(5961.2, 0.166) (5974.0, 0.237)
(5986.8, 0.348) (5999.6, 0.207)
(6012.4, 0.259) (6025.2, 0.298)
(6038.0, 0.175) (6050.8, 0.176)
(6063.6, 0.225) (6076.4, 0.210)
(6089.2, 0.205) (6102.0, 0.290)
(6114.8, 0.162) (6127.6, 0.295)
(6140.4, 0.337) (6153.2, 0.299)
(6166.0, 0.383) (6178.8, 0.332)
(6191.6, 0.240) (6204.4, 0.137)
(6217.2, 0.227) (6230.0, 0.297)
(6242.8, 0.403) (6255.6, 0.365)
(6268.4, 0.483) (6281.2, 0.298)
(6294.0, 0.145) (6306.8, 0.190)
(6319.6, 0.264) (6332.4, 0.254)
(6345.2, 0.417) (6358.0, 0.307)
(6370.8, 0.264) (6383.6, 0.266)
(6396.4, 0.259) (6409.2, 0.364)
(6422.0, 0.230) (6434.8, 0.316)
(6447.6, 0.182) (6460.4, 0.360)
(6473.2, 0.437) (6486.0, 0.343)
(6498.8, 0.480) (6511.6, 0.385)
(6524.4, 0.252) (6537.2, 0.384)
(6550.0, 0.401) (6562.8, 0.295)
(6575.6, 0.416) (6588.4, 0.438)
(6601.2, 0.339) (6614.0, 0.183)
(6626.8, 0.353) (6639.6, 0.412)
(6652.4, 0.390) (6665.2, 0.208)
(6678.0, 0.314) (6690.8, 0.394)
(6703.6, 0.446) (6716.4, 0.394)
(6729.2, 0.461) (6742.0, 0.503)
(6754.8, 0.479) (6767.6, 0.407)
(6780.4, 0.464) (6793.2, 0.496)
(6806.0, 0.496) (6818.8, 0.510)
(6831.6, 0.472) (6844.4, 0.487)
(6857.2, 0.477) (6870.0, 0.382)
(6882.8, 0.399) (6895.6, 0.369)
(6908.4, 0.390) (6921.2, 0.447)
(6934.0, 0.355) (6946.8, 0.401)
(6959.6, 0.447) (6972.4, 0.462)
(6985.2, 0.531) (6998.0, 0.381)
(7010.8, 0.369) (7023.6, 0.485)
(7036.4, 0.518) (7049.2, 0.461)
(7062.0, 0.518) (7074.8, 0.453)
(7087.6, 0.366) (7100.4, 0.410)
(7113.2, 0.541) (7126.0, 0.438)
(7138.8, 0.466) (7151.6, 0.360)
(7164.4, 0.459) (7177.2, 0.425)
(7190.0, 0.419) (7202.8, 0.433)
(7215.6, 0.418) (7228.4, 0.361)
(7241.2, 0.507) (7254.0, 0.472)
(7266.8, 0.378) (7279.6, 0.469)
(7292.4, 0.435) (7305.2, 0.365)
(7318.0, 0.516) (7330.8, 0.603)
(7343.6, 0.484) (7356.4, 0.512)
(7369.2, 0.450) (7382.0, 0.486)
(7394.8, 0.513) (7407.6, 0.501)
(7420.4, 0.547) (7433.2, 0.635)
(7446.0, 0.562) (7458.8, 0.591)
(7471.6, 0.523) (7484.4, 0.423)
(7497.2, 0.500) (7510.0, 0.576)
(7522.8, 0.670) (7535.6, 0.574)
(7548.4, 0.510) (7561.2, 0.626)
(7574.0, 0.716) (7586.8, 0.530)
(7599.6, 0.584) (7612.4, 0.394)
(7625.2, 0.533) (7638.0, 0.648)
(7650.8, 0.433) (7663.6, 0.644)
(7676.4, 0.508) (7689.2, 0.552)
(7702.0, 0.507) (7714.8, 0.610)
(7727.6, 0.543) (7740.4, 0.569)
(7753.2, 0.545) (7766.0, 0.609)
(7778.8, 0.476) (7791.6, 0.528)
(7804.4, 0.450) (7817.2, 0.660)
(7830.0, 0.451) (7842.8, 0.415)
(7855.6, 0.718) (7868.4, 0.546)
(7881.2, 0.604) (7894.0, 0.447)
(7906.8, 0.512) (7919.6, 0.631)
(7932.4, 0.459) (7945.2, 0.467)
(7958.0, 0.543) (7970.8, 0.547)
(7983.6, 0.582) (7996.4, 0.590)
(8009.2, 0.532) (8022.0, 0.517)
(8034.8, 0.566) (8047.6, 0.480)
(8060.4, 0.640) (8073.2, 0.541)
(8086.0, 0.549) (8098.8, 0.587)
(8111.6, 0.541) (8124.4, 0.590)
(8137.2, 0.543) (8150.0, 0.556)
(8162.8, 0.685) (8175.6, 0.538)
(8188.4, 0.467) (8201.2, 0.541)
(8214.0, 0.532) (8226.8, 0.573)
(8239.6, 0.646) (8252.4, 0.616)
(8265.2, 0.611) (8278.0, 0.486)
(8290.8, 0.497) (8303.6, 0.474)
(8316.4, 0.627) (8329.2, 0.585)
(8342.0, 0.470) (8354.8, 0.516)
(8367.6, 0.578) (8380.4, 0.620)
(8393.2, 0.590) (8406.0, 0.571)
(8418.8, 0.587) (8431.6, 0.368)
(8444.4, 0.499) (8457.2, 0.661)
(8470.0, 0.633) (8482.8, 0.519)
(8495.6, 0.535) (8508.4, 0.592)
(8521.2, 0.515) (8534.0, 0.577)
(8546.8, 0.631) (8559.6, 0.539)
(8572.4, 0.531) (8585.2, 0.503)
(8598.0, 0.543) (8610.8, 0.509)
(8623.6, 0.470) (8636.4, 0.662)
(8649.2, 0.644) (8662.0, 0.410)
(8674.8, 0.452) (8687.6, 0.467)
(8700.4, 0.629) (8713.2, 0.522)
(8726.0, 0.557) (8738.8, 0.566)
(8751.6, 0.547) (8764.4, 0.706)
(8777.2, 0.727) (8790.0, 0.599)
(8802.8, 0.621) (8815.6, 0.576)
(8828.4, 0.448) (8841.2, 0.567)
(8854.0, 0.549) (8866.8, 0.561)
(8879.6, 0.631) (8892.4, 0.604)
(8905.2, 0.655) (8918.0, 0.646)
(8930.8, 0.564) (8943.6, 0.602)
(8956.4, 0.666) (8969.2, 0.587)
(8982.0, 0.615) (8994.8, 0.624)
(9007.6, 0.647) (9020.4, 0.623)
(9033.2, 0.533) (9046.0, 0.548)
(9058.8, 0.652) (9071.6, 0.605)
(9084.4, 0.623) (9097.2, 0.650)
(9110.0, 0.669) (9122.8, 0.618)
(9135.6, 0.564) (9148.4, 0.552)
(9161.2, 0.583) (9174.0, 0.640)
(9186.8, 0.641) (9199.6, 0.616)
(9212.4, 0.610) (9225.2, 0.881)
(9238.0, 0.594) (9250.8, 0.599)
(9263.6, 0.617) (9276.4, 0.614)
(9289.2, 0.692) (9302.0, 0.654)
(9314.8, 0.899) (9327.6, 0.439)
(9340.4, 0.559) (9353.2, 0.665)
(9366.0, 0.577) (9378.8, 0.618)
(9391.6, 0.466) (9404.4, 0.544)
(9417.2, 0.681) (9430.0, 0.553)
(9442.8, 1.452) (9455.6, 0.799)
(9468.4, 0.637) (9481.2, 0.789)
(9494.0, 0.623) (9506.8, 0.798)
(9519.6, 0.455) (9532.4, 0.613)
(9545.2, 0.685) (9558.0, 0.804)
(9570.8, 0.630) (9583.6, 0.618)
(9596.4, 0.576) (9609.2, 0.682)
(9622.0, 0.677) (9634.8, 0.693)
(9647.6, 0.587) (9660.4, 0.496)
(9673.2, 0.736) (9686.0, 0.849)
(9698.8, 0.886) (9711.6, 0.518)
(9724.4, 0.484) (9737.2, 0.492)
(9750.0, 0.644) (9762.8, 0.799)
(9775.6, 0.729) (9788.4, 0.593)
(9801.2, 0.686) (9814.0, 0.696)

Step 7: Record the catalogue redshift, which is 0.680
